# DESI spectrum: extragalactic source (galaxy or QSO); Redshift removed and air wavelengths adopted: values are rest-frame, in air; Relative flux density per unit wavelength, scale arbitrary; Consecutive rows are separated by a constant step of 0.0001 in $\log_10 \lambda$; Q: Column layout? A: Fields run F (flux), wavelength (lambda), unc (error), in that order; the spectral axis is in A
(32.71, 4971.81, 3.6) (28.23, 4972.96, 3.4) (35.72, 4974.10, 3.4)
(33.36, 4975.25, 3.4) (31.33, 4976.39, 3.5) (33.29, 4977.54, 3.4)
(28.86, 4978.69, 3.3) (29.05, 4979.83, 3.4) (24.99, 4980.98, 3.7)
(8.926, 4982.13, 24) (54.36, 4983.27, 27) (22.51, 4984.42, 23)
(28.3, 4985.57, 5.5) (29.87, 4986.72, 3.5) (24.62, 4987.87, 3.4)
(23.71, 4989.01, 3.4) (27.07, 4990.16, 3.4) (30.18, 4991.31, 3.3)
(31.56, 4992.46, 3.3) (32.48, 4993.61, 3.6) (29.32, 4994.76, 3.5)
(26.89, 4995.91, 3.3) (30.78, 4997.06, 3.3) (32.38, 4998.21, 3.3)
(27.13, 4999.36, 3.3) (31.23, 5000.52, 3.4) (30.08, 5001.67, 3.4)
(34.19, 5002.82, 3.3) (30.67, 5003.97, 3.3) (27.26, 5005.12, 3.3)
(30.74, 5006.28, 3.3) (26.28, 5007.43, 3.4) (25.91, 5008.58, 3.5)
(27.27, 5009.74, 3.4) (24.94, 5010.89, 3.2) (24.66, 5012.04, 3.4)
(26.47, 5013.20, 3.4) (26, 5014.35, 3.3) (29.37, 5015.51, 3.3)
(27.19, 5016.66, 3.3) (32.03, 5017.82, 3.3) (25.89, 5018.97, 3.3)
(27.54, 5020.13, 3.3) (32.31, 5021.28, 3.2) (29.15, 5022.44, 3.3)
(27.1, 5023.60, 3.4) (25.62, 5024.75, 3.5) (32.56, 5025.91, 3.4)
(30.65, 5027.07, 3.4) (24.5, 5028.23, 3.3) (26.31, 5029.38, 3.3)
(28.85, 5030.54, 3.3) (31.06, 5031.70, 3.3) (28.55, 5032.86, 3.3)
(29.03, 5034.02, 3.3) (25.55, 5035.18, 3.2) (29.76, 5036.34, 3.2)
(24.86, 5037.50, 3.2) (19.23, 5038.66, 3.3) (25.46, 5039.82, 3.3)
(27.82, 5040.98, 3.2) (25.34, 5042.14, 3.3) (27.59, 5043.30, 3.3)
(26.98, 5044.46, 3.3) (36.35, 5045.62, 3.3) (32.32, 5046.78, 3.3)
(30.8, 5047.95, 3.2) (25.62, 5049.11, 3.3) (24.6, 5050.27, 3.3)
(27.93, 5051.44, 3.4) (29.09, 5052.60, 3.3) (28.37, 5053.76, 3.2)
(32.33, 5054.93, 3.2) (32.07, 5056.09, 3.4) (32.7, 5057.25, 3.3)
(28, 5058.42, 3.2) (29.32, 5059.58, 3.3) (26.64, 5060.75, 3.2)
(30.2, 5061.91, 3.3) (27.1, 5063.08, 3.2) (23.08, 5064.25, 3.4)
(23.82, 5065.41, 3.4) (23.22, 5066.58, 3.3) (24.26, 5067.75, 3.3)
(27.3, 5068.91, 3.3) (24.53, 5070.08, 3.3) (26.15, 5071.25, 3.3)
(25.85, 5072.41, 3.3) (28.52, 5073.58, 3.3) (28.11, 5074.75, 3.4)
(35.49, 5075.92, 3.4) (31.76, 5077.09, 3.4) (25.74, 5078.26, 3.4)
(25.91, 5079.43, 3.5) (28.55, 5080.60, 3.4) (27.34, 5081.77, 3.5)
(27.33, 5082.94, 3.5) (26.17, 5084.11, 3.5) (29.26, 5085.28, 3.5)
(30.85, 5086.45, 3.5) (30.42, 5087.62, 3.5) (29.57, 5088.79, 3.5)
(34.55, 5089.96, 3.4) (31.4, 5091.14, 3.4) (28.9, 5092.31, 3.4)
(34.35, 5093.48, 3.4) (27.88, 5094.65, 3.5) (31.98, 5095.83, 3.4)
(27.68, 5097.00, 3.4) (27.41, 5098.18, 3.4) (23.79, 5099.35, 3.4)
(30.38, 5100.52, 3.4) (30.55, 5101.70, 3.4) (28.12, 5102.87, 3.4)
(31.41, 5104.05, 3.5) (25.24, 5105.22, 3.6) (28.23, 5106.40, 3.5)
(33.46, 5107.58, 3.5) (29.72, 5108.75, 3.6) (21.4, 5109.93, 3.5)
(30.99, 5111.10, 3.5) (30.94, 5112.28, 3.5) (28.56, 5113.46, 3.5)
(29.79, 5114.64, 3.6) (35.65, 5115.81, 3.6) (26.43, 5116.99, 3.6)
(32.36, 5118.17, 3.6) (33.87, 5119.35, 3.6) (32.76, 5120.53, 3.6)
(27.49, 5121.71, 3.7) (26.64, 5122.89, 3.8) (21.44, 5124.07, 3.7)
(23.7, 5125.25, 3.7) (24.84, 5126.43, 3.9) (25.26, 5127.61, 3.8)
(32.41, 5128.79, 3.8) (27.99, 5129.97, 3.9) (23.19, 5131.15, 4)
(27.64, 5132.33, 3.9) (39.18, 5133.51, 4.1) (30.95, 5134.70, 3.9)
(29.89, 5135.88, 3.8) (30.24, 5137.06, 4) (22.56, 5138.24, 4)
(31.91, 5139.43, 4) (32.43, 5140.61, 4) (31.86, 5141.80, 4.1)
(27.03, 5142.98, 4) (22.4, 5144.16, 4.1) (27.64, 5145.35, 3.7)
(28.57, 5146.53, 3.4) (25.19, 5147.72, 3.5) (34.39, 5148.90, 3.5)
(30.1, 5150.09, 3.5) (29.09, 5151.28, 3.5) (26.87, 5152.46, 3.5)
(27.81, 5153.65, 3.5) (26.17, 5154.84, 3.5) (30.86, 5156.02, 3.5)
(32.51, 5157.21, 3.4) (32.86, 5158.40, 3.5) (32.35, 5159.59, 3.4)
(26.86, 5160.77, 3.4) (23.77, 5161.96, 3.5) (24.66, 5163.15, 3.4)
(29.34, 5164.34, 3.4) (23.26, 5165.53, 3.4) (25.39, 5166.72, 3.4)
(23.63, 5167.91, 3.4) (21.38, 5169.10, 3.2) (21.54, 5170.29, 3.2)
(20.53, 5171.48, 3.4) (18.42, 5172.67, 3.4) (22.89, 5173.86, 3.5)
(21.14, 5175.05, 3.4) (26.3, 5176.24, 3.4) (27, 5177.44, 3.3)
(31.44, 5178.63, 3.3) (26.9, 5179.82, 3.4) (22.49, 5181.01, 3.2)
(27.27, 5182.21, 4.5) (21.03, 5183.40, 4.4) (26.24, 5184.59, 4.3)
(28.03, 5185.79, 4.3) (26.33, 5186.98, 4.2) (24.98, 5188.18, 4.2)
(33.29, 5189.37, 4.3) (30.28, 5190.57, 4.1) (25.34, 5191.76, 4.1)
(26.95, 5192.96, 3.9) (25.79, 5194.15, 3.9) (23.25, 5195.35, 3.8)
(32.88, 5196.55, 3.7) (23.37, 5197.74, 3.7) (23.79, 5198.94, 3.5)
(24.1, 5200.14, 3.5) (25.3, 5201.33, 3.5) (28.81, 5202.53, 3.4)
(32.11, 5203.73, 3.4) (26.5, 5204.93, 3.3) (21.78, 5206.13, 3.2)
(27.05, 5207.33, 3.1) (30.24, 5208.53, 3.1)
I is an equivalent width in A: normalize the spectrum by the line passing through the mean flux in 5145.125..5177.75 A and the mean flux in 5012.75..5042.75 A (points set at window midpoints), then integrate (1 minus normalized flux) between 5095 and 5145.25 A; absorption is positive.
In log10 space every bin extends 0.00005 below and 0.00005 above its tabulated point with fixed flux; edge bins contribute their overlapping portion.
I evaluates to -3.7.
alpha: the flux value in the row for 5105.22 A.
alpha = 25.24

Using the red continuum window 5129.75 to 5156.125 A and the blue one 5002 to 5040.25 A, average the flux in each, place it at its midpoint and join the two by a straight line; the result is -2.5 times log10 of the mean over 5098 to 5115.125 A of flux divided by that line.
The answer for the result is -0.006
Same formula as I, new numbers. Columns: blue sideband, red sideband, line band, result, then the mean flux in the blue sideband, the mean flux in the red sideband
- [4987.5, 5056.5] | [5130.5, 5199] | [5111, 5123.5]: -1.3 A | 28.4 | 27.1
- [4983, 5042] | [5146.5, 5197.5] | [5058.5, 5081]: 0.5 A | 28.4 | 26.6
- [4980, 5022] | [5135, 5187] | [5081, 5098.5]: -1.4 A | 28.5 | 26.8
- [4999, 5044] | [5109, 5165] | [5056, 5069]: 0.5 A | 27.8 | 28.7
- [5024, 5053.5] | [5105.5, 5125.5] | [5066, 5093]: 0.2 A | 27.9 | 29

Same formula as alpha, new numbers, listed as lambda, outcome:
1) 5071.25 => 26.15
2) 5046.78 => 32.32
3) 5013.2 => 26.47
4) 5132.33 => 27.64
